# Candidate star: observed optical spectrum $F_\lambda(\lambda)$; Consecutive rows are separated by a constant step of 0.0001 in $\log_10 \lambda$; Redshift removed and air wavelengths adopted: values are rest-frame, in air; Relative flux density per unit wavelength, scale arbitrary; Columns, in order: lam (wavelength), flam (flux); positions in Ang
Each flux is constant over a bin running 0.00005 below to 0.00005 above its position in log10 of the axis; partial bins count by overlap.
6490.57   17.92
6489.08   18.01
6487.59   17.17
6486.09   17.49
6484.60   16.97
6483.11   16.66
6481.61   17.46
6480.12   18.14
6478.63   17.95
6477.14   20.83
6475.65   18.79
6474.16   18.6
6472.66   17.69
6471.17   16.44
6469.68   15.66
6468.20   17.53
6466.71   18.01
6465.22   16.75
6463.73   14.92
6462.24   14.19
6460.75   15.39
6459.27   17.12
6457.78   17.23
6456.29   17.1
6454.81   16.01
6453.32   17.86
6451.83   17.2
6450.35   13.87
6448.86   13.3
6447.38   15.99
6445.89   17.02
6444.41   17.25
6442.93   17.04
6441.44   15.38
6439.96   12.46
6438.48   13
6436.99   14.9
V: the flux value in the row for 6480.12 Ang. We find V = 18.14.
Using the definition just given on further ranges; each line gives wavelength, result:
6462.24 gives 14.19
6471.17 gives 16.44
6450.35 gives 13.87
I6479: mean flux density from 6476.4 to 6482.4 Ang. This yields 18.6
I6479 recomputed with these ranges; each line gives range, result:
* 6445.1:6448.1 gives 16.5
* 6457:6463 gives 16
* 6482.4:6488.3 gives 17.1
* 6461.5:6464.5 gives 14.6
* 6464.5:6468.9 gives 17.4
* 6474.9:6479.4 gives 19.2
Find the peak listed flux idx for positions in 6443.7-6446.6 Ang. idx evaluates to 17.25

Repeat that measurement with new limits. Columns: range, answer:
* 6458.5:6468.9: 18.01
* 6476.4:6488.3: 20.83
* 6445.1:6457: 17.86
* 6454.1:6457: 17.1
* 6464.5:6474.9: 18.6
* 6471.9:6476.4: 18.79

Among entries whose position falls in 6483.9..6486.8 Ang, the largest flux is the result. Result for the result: 17.49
